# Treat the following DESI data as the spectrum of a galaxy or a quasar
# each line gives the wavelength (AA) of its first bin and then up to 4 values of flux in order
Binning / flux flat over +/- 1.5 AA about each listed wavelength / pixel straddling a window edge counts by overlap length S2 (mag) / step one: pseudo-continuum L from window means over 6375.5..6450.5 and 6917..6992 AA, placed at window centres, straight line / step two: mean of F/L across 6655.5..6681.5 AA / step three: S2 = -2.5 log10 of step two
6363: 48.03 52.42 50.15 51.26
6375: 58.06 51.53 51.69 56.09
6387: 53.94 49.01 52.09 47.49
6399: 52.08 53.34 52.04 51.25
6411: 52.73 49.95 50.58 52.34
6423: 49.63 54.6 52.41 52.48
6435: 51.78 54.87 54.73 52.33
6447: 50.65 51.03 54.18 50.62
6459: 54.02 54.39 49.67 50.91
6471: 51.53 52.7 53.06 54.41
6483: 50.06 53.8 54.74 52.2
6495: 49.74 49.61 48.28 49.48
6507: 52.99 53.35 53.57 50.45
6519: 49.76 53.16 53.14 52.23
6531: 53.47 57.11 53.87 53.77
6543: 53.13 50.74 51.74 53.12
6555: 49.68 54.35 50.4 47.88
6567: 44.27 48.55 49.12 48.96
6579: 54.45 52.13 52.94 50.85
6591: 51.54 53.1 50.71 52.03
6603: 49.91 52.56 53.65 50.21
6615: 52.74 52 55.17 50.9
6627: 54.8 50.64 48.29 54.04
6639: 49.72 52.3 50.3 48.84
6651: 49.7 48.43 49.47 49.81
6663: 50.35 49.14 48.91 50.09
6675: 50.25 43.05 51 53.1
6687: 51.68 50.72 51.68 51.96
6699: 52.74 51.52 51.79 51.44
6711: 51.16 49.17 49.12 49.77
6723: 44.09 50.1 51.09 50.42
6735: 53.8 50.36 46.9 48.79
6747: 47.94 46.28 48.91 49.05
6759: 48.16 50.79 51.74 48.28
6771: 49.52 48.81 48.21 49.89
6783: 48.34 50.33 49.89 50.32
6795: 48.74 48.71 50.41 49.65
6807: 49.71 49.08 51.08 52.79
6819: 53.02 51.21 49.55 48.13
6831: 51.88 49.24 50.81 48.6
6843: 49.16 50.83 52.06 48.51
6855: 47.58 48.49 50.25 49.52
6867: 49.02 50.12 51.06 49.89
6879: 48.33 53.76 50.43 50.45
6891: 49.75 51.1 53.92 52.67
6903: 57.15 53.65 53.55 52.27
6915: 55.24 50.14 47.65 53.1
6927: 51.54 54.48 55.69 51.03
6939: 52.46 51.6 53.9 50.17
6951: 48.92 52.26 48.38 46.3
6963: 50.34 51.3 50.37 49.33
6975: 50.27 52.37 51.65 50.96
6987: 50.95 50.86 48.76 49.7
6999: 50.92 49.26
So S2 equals 0.06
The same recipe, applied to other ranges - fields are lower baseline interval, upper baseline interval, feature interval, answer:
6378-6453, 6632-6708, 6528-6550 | -0.04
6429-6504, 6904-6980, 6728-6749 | 0.04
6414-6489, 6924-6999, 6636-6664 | 0.04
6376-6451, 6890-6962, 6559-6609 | 0.03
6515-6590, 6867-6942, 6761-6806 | 0.05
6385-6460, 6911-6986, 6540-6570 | 0.03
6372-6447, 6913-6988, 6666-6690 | 0.04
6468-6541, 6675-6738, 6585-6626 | -0.01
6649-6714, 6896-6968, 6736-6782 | 0.04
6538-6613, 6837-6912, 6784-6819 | 0.02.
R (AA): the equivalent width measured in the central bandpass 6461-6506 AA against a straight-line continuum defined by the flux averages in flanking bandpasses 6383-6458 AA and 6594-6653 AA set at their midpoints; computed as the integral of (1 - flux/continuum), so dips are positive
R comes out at 0.2 AA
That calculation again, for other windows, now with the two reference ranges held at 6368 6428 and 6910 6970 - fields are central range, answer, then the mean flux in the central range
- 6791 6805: 0.5 AA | 49.5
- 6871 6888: 0.3 AA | 50.7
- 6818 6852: 0.8 AA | 50.3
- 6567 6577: 0.7 AA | 48.2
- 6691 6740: 1.0 AA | 50.6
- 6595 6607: 0.1 AA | 51.3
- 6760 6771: 0.3 AA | 50.1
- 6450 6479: -0.2 AA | 52.3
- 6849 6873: 1.0 AA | 49.4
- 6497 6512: 0.3 AA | 50.9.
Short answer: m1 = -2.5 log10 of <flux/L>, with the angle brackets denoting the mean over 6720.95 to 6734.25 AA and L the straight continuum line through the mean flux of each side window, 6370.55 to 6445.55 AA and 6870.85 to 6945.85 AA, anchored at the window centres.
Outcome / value 0.06 mag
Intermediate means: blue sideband 52.3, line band 49.2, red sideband 52.2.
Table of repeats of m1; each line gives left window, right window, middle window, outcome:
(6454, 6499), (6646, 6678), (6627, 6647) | -0.03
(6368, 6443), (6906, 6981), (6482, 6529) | 0.01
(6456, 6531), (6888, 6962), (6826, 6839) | 0.04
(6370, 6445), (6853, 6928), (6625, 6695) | 0.03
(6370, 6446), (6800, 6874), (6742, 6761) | 0.05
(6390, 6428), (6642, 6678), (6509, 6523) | -0.03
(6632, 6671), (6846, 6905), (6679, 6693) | -0.03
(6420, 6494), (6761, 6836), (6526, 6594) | 0.00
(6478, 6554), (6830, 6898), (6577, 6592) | -0.01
